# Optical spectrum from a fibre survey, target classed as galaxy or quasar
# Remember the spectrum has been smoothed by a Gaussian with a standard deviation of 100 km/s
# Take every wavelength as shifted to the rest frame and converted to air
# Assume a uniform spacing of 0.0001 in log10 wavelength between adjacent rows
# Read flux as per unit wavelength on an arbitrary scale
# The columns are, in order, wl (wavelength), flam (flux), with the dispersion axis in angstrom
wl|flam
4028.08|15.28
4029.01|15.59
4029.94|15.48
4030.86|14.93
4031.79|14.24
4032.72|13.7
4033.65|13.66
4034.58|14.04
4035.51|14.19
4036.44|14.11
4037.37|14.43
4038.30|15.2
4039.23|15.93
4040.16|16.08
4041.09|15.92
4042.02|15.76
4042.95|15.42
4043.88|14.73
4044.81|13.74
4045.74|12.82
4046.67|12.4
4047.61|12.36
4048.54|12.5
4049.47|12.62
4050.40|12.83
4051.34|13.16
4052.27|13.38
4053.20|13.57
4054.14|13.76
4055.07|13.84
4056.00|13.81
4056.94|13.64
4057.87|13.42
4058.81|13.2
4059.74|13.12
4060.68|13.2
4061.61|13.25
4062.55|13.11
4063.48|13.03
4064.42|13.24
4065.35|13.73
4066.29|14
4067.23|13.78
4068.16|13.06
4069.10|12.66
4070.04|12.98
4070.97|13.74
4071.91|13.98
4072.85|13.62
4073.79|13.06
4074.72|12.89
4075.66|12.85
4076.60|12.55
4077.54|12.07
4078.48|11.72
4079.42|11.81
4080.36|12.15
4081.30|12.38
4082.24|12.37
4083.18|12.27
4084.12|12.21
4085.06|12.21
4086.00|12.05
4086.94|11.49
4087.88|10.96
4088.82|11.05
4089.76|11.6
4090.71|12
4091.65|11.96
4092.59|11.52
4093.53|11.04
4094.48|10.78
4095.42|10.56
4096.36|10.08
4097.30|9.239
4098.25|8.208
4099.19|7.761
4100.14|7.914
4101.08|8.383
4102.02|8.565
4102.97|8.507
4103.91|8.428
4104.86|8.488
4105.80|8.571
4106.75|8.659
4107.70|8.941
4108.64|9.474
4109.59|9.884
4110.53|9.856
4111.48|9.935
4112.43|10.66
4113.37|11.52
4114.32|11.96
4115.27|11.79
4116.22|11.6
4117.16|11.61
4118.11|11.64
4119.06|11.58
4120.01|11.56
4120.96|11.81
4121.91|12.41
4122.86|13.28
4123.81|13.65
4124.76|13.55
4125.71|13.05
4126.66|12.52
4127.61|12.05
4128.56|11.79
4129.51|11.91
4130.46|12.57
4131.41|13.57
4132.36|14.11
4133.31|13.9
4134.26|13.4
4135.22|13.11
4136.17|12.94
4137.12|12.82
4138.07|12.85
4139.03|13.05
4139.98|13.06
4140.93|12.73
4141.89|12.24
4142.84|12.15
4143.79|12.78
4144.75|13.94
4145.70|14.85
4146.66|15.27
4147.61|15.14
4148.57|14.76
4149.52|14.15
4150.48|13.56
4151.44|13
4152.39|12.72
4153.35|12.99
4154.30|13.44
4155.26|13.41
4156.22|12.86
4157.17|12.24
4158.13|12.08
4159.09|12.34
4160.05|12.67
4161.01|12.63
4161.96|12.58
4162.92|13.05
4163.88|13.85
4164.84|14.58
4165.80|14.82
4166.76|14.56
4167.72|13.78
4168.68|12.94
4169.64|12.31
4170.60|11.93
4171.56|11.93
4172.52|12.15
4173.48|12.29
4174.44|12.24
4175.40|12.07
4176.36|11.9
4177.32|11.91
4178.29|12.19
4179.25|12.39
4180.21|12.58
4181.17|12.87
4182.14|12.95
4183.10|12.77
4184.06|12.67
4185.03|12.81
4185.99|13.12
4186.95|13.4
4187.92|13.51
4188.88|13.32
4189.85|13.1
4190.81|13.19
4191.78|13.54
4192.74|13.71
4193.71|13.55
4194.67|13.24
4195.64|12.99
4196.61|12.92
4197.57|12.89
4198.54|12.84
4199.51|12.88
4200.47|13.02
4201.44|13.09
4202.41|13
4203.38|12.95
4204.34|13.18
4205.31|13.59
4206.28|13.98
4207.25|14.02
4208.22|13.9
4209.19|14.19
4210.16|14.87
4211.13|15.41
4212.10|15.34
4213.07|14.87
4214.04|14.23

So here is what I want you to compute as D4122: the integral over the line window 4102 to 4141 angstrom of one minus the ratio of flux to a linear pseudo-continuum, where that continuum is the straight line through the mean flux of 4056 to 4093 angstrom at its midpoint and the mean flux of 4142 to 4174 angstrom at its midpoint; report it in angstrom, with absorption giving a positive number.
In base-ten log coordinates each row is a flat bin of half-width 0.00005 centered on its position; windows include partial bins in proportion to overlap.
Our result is 4.1 angstrom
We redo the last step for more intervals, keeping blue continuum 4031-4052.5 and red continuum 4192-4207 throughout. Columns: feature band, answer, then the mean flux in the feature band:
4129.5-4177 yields 1.2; 13.1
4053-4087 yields 2.3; 13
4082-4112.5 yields 8.0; 10.1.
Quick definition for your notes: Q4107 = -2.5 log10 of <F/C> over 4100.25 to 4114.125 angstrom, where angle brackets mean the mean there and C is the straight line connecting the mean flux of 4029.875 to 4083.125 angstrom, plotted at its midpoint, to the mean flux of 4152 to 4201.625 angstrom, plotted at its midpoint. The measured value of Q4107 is 0.39 mag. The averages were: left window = 13.5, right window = 12.9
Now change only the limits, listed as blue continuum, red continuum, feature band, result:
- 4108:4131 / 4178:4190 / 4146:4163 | -0.08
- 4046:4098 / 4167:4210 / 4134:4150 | -0.06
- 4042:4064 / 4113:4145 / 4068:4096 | 0.08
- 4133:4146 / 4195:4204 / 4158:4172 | 0.00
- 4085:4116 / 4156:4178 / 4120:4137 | -0.15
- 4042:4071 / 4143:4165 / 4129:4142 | 0.03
